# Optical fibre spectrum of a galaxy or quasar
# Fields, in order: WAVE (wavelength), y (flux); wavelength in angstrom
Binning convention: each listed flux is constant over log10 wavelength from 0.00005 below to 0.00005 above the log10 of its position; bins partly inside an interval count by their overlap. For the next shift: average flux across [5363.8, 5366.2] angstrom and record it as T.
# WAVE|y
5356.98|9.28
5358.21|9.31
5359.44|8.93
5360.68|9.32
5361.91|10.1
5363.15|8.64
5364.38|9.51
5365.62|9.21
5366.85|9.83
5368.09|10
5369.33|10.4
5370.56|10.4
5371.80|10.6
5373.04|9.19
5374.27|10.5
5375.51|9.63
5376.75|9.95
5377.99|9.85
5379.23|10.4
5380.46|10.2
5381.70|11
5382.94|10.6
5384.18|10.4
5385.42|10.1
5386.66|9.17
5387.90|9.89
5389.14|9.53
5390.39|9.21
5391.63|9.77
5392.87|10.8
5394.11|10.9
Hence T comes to 9.34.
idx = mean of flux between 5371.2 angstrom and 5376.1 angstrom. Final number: 9.98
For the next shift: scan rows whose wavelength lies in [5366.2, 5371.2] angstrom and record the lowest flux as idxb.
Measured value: 9.83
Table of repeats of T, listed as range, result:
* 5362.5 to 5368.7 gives 9.44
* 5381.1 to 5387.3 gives 10.2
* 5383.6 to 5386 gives 10.2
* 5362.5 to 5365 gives 9.08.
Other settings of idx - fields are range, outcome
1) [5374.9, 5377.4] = 9.78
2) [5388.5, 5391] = 9.34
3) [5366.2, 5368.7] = 9.91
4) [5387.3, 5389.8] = 9.67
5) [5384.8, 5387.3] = 9.64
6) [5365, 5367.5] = 9.52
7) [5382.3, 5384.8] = 10.5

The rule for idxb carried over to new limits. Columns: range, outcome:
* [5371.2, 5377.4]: 9.19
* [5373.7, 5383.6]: 9.63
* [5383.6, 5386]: 10.1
